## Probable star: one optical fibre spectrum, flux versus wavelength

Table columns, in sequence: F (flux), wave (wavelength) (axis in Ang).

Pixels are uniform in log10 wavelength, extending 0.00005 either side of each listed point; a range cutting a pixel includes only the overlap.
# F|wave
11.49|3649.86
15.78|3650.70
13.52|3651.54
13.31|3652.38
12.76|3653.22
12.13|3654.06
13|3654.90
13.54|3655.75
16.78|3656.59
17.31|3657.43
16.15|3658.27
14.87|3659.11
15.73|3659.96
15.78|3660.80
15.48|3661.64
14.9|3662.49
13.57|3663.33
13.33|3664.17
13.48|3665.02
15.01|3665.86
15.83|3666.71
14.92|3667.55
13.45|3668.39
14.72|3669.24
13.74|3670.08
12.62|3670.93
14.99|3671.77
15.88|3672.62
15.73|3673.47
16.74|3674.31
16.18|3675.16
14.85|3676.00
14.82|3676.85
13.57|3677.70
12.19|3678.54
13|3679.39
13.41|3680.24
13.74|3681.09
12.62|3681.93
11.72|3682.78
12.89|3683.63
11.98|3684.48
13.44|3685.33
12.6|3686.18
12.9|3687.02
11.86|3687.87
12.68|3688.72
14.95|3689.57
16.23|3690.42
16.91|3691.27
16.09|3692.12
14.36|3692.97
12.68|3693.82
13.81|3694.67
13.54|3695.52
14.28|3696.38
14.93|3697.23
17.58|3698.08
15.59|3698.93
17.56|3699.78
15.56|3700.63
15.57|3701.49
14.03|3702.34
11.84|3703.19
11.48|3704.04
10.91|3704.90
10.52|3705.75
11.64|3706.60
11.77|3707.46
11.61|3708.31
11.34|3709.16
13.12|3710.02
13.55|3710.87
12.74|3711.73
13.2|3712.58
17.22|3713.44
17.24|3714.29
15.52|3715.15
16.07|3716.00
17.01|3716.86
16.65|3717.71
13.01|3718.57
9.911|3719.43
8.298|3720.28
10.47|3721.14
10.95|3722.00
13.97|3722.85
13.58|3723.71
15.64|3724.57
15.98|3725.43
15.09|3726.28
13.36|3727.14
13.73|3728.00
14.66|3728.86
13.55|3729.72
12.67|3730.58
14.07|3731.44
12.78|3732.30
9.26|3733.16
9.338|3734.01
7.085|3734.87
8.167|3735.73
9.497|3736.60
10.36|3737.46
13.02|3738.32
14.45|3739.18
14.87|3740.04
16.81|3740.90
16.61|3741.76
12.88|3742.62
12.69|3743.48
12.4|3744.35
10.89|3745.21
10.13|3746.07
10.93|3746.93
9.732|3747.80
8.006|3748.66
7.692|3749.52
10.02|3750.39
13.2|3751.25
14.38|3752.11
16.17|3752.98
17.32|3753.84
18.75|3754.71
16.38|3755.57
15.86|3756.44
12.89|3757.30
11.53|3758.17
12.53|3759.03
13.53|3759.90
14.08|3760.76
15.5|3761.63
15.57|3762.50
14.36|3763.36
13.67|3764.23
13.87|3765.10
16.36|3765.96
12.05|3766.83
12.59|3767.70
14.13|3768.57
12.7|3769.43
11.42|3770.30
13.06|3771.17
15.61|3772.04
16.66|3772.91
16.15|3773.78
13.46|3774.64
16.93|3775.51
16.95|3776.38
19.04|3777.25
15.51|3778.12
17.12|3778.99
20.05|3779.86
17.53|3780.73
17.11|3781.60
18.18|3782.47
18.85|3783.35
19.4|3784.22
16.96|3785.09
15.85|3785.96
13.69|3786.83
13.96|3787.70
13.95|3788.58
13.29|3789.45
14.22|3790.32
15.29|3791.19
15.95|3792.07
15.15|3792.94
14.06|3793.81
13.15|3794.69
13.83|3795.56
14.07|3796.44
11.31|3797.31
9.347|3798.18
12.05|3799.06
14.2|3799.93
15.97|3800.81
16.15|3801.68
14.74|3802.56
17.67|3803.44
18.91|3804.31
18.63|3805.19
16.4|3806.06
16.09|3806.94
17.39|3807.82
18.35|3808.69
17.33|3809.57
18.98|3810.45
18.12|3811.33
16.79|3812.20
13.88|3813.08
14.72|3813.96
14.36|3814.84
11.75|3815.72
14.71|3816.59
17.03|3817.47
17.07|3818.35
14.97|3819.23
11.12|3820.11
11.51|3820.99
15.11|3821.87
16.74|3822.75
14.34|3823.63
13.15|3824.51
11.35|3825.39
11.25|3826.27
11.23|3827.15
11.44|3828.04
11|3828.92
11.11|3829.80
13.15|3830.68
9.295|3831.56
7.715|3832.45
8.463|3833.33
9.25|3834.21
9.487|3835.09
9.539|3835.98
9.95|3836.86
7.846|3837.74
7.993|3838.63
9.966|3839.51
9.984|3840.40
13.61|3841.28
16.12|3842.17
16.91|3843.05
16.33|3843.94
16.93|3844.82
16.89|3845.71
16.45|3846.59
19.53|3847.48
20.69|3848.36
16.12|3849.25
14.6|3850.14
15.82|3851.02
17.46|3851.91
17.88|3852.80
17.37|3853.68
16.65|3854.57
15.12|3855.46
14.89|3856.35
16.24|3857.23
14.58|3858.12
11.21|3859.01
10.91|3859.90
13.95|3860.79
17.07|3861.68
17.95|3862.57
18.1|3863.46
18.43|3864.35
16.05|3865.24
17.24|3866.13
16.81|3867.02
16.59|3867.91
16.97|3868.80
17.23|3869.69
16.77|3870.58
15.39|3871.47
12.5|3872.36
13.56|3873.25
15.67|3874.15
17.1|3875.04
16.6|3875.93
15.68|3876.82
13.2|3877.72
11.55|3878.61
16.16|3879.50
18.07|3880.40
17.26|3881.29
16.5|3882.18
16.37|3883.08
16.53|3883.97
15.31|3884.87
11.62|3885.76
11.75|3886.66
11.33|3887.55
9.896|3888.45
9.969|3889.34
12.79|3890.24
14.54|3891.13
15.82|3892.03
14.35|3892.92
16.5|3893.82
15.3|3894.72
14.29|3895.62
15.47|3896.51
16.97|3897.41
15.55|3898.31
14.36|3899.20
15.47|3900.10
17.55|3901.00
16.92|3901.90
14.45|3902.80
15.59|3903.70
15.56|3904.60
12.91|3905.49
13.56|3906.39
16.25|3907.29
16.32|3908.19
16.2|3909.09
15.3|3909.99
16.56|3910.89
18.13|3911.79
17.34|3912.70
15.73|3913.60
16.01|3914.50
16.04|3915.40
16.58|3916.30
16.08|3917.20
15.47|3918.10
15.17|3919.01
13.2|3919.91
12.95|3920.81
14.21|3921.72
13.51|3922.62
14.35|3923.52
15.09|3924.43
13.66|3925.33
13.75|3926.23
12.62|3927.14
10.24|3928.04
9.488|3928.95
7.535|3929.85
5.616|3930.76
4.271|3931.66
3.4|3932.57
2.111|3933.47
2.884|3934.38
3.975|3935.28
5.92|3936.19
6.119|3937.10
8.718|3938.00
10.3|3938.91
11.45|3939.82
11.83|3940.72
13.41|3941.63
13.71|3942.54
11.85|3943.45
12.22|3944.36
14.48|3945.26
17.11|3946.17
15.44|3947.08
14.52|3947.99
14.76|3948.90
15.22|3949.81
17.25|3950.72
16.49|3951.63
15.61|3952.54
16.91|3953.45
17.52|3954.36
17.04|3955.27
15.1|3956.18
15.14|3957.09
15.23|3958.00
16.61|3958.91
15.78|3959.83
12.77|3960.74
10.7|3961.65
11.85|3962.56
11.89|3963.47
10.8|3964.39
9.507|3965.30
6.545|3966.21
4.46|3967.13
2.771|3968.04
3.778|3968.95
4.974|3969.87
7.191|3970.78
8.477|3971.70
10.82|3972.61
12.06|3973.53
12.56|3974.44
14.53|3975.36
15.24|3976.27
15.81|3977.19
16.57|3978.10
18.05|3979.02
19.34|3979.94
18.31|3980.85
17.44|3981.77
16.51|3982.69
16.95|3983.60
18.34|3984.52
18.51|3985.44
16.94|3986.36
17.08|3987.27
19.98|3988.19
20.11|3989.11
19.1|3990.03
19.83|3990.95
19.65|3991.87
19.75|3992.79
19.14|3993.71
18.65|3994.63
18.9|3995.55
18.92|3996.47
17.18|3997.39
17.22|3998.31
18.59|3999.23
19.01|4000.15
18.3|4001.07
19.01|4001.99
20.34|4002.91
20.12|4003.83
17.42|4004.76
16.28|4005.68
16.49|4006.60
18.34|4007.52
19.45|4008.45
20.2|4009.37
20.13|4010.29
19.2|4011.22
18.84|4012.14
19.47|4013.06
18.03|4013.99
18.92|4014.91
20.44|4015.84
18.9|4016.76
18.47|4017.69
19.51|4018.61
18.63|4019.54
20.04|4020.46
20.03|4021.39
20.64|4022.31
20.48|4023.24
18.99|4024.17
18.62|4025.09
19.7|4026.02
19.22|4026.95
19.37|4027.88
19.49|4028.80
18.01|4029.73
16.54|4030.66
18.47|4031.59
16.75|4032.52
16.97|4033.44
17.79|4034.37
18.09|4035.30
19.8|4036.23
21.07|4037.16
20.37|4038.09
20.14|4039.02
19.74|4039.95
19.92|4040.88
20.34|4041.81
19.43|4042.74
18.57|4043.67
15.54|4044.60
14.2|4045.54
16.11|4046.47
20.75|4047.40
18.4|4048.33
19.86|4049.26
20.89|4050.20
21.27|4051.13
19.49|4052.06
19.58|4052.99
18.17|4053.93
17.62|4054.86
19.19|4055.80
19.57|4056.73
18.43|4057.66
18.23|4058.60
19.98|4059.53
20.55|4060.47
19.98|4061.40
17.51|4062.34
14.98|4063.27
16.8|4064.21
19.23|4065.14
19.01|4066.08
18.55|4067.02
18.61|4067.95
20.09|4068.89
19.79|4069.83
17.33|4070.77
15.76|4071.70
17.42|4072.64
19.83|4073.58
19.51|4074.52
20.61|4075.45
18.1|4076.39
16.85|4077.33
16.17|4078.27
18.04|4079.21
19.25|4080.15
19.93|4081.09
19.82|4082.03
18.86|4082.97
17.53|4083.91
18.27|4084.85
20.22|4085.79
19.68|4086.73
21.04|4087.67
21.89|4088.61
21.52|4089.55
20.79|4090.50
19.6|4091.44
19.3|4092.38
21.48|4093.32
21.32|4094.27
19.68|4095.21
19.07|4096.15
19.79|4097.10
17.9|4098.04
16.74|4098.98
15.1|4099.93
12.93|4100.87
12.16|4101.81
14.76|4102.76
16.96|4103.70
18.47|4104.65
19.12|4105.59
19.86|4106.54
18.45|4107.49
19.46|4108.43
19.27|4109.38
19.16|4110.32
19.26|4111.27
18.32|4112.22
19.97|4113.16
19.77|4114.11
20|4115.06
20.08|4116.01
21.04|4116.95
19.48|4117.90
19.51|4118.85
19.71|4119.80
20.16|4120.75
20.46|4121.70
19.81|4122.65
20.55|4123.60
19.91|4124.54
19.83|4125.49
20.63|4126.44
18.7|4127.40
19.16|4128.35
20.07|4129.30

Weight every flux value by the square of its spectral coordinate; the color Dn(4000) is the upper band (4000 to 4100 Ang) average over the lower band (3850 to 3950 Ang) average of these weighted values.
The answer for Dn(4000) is 1.46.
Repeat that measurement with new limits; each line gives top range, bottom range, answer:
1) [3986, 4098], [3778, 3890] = 1.43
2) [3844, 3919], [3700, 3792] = 1.21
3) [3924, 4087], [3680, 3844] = 1.35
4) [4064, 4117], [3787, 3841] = 1.60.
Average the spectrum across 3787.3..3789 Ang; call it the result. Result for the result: 13.9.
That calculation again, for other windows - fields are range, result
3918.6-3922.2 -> 13.9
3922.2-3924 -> 13.9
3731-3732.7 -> 13.4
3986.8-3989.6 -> 19.1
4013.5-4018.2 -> 19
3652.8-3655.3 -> 12.6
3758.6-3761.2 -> 13.4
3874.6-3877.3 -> 16.4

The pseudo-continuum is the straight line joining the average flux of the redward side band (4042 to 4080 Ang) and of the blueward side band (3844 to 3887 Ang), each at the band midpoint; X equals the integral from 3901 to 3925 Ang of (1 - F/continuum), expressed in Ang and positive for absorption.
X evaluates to 1.7 Ang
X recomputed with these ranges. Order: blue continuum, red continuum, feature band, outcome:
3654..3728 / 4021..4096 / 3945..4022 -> 8.1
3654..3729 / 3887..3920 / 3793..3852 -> 2.7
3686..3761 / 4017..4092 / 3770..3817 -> -3.8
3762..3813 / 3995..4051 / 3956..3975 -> 8.1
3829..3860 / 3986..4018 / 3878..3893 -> 0.9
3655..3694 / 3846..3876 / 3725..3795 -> 5.3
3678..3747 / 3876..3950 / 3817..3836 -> 1.7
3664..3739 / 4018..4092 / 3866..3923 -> 4.5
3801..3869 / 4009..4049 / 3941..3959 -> 2.1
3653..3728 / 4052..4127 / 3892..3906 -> 1.0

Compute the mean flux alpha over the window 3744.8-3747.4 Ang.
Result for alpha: 10.6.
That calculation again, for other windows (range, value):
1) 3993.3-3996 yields 18.9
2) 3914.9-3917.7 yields 16.3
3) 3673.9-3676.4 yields 15.9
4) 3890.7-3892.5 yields 15.2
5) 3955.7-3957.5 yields 15.2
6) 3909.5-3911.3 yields 15.9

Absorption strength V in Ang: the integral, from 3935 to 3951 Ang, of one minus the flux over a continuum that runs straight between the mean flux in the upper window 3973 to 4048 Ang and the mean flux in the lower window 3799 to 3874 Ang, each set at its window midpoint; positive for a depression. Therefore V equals 4.5 Ang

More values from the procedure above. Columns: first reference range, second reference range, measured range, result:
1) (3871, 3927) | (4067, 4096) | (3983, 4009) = -2.0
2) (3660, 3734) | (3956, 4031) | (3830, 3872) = 2.0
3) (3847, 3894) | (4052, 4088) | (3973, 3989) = 0.4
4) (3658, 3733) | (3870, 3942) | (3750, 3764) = -0.7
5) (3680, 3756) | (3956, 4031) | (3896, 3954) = 9.0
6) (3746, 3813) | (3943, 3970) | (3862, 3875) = -2.3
